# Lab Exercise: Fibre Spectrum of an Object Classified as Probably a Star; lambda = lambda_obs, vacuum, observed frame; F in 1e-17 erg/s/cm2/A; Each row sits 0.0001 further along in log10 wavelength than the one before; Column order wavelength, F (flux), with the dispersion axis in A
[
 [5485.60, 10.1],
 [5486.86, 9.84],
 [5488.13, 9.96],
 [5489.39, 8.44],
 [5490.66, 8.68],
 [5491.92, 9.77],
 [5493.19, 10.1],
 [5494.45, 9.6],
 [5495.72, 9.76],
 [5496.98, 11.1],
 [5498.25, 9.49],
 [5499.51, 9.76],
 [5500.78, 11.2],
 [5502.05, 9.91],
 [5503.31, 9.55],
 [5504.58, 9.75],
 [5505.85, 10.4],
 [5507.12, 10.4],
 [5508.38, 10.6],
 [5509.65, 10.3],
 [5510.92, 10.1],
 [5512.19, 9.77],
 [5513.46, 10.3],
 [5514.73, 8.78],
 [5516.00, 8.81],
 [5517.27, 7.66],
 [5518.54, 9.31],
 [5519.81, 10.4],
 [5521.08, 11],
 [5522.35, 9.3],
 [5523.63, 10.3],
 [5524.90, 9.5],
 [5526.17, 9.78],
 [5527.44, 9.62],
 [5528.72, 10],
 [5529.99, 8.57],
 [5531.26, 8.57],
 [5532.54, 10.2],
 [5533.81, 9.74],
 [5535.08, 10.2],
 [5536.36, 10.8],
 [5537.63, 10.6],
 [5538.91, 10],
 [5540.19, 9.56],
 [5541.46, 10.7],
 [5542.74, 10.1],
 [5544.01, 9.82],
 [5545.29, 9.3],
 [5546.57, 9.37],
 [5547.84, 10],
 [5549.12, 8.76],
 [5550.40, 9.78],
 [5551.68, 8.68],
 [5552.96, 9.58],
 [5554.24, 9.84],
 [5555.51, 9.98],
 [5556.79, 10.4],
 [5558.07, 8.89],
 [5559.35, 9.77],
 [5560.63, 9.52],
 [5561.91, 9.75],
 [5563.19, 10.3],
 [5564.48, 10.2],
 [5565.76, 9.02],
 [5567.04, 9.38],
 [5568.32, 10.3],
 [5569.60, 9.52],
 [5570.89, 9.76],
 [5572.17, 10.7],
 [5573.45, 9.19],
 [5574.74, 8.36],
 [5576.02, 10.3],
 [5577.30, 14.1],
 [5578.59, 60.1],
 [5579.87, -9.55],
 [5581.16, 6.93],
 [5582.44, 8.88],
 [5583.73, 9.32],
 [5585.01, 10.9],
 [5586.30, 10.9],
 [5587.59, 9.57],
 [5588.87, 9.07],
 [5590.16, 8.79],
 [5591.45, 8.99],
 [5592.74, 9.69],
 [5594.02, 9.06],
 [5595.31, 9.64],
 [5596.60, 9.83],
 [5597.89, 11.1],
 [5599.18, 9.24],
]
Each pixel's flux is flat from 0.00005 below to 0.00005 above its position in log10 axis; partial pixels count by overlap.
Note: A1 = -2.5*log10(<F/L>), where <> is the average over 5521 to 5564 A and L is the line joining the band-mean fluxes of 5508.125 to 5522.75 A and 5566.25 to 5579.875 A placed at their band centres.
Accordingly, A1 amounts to 0.188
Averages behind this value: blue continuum 9.68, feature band 9.76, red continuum 13.9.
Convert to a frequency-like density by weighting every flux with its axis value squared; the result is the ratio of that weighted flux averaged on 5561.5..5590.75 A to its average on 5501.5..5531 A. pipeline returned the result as 1.17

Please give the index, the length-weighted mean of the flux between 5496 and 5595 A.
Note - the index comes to 10.2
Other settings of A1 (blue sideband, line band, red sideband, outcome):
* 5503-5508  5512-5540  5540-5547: 0.03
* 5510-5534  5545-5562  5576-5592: 0.15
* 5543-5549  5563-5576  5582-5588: 0.01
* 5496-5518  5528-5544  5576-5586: 0.16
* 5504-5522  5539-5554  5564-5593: 0.09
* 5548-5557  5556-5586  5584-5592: -0.16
